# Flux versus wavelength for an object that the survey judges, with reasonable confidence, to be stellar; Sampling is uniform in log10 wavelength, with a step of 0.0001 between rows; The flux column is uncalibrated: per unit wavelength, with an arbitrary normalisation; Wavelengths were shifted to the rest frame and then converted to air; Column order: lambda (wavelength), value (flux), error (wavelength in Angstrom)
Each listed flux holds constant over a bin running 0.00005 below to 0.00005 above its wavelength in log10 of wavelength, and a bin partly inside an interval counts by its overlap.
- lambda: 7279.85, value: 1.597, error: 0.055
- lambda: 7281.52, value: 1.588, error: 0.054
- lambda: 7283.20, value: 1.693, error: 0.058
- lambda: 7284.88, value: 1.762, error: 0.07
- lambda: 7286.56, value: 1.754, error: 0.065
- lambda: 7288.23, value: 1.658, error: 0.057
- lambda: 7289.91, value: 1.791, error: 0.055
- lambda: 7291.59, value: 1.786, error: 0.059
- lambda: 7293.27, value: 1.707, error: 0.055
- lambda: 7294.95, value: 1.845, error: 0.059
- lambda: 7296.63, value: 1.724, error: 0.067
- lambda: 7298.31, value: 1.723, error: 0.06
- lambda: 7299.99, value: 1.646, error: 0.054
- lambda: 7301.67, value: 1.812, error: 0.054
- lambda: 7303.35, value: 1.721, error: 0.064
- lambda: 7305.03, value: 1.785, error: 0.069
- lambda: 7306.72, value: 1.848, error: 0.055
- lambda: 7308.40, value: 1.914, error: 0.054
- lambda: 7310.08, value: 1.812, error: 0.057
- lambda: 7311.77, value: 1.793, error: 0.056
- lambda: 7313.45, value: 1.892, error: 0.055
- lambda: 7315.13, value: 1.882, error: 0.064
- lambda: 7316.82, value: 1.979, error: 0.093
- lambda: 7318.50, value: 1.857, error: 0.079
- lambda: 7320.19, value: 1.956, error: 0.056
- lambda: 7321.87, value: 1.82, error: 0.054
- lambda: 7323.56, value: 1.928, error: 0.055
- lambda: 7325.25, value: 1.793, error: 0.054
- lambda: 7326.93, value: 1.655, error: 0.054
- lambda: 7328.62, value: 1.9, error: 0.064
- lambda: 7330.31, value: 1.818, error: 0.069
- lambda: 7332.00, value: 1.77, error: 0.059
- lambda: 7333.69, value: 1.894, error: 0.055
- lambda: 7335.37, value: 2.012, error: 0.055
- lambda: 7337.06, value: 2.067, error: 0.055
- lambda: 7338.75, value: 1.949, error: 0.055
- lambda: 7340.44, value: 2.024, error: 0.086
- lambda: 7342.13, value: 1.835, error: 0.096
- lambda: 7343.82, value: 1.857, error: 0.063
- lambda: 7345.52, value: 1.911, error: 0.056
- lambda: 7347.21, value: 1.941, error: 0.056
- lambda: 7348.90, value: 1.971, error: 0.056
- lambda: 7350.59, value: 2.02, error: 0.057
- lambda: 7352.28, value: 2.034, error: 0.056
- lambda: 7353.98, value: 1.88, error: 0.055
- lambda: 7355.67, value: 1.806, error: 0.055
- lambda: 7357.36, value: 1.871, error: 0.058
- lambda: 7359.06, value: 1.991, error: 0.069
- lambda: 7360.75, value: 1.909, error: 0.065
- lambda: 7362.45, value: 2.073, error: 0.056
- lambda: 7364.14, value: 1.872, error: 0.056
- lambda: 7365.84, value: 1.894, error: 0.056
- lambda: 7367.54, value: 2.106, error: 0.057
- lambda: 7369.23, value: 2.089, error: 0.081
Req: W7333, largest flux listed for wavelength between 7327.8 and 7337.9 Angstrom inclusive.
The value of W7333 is 2.067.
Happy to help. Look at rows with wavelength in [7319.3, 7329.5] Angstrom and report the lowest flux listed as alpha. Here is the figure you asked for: 1.655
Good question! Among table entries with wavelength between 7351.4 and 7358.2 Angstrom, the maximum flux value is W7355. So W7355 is 2.034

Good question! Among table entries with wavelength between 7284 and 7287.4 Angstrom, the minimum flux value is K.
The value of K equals 1.754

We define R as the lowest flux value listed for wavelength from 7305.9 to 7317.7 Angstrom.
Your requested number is 1.793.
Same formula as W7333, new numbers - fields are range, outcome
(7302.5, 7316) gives 1.914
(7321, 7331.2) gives 1.928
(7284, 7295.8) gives 1.845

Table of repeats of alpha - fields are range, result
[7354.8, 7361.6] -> 1.806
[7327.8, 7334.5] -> 1.77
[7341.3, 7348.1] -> 1.835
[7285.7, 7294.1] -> 1.658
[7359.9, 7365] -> 1.872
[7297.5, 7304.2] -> 1.646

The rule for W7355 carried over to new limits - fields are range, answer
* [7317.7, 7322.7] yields 1.956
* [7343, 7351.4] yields 2.02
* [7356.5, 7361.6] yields 1.991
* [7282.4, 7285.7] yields 1.762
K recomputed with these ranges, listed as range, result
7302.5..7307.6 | 1.721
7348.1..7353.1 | 1.971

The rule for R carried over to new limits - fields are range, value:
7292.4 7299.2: 1.707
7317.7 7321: 1.857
